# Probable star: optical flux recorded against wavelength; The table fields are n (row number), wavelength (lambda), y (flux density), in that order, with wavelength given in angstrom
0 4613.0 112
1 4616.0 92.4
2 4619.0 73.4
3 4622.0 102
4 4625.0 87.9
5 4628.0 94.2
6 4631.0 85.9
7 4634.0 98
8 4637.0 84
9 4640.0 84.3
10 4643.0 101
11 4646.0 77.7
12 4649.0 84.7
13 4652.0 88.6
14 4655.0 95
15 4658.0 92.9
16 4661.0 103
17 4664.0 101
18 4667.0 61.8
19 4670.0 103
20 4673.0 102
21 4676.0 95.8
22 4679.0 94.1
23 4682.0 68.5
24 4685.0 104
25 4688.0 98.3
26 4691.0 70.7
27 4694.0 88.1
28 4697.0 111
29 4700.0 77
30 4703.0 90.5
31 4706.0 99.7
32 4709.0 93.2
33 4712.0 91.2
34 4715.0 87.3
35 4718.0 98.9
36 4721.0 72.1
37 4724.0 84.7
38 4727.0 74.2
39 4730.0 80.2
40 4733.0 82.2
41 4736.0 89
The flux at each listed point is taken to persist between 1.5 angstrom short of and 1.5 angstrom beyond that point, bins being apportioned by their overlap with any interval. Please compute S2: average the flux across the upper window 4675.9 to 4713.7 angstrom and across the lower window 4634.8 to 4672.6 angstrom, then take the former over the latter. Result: 1.0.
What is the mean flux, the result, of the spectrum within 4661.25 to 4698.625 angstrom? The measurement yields 91.9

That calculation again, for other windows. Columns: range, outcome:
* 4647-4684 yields 90.9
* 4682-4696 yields 88.7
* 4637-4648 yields 87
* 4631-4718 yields 91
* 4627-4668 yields 89.7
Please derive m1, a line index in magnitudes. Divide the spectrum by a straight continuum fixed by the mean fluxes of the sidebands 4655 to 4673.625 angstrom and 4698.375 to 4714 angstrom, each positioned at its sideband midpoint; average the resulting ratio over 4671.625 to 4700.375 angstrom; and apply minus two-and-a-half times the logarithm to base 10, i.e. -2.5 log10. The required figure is 0.01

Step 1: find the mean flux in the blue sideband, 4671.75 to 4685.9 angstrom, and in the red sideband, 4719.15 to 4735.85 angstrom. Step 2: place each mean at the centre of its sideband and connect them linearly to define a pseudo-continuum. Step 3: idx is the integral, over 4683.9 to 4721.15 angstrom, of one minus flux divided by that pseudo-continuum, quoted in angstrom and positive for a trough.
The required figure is -2.27 angstrom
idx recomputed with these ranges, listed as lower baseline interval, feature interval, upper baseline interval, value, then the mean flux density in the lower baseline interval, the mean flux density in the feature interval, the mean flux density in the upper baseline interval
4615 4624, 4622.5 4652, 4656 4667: 0.61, 89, 89.1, 93.7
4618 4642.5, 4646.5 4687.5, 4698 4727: -1.32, 89.5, 91.7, 88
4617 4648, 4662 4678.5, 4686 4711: -0.52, 88.8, 93.1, 91.3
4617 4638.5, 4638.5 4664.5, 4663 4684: -0.64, 89.4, 91.7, 89.5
